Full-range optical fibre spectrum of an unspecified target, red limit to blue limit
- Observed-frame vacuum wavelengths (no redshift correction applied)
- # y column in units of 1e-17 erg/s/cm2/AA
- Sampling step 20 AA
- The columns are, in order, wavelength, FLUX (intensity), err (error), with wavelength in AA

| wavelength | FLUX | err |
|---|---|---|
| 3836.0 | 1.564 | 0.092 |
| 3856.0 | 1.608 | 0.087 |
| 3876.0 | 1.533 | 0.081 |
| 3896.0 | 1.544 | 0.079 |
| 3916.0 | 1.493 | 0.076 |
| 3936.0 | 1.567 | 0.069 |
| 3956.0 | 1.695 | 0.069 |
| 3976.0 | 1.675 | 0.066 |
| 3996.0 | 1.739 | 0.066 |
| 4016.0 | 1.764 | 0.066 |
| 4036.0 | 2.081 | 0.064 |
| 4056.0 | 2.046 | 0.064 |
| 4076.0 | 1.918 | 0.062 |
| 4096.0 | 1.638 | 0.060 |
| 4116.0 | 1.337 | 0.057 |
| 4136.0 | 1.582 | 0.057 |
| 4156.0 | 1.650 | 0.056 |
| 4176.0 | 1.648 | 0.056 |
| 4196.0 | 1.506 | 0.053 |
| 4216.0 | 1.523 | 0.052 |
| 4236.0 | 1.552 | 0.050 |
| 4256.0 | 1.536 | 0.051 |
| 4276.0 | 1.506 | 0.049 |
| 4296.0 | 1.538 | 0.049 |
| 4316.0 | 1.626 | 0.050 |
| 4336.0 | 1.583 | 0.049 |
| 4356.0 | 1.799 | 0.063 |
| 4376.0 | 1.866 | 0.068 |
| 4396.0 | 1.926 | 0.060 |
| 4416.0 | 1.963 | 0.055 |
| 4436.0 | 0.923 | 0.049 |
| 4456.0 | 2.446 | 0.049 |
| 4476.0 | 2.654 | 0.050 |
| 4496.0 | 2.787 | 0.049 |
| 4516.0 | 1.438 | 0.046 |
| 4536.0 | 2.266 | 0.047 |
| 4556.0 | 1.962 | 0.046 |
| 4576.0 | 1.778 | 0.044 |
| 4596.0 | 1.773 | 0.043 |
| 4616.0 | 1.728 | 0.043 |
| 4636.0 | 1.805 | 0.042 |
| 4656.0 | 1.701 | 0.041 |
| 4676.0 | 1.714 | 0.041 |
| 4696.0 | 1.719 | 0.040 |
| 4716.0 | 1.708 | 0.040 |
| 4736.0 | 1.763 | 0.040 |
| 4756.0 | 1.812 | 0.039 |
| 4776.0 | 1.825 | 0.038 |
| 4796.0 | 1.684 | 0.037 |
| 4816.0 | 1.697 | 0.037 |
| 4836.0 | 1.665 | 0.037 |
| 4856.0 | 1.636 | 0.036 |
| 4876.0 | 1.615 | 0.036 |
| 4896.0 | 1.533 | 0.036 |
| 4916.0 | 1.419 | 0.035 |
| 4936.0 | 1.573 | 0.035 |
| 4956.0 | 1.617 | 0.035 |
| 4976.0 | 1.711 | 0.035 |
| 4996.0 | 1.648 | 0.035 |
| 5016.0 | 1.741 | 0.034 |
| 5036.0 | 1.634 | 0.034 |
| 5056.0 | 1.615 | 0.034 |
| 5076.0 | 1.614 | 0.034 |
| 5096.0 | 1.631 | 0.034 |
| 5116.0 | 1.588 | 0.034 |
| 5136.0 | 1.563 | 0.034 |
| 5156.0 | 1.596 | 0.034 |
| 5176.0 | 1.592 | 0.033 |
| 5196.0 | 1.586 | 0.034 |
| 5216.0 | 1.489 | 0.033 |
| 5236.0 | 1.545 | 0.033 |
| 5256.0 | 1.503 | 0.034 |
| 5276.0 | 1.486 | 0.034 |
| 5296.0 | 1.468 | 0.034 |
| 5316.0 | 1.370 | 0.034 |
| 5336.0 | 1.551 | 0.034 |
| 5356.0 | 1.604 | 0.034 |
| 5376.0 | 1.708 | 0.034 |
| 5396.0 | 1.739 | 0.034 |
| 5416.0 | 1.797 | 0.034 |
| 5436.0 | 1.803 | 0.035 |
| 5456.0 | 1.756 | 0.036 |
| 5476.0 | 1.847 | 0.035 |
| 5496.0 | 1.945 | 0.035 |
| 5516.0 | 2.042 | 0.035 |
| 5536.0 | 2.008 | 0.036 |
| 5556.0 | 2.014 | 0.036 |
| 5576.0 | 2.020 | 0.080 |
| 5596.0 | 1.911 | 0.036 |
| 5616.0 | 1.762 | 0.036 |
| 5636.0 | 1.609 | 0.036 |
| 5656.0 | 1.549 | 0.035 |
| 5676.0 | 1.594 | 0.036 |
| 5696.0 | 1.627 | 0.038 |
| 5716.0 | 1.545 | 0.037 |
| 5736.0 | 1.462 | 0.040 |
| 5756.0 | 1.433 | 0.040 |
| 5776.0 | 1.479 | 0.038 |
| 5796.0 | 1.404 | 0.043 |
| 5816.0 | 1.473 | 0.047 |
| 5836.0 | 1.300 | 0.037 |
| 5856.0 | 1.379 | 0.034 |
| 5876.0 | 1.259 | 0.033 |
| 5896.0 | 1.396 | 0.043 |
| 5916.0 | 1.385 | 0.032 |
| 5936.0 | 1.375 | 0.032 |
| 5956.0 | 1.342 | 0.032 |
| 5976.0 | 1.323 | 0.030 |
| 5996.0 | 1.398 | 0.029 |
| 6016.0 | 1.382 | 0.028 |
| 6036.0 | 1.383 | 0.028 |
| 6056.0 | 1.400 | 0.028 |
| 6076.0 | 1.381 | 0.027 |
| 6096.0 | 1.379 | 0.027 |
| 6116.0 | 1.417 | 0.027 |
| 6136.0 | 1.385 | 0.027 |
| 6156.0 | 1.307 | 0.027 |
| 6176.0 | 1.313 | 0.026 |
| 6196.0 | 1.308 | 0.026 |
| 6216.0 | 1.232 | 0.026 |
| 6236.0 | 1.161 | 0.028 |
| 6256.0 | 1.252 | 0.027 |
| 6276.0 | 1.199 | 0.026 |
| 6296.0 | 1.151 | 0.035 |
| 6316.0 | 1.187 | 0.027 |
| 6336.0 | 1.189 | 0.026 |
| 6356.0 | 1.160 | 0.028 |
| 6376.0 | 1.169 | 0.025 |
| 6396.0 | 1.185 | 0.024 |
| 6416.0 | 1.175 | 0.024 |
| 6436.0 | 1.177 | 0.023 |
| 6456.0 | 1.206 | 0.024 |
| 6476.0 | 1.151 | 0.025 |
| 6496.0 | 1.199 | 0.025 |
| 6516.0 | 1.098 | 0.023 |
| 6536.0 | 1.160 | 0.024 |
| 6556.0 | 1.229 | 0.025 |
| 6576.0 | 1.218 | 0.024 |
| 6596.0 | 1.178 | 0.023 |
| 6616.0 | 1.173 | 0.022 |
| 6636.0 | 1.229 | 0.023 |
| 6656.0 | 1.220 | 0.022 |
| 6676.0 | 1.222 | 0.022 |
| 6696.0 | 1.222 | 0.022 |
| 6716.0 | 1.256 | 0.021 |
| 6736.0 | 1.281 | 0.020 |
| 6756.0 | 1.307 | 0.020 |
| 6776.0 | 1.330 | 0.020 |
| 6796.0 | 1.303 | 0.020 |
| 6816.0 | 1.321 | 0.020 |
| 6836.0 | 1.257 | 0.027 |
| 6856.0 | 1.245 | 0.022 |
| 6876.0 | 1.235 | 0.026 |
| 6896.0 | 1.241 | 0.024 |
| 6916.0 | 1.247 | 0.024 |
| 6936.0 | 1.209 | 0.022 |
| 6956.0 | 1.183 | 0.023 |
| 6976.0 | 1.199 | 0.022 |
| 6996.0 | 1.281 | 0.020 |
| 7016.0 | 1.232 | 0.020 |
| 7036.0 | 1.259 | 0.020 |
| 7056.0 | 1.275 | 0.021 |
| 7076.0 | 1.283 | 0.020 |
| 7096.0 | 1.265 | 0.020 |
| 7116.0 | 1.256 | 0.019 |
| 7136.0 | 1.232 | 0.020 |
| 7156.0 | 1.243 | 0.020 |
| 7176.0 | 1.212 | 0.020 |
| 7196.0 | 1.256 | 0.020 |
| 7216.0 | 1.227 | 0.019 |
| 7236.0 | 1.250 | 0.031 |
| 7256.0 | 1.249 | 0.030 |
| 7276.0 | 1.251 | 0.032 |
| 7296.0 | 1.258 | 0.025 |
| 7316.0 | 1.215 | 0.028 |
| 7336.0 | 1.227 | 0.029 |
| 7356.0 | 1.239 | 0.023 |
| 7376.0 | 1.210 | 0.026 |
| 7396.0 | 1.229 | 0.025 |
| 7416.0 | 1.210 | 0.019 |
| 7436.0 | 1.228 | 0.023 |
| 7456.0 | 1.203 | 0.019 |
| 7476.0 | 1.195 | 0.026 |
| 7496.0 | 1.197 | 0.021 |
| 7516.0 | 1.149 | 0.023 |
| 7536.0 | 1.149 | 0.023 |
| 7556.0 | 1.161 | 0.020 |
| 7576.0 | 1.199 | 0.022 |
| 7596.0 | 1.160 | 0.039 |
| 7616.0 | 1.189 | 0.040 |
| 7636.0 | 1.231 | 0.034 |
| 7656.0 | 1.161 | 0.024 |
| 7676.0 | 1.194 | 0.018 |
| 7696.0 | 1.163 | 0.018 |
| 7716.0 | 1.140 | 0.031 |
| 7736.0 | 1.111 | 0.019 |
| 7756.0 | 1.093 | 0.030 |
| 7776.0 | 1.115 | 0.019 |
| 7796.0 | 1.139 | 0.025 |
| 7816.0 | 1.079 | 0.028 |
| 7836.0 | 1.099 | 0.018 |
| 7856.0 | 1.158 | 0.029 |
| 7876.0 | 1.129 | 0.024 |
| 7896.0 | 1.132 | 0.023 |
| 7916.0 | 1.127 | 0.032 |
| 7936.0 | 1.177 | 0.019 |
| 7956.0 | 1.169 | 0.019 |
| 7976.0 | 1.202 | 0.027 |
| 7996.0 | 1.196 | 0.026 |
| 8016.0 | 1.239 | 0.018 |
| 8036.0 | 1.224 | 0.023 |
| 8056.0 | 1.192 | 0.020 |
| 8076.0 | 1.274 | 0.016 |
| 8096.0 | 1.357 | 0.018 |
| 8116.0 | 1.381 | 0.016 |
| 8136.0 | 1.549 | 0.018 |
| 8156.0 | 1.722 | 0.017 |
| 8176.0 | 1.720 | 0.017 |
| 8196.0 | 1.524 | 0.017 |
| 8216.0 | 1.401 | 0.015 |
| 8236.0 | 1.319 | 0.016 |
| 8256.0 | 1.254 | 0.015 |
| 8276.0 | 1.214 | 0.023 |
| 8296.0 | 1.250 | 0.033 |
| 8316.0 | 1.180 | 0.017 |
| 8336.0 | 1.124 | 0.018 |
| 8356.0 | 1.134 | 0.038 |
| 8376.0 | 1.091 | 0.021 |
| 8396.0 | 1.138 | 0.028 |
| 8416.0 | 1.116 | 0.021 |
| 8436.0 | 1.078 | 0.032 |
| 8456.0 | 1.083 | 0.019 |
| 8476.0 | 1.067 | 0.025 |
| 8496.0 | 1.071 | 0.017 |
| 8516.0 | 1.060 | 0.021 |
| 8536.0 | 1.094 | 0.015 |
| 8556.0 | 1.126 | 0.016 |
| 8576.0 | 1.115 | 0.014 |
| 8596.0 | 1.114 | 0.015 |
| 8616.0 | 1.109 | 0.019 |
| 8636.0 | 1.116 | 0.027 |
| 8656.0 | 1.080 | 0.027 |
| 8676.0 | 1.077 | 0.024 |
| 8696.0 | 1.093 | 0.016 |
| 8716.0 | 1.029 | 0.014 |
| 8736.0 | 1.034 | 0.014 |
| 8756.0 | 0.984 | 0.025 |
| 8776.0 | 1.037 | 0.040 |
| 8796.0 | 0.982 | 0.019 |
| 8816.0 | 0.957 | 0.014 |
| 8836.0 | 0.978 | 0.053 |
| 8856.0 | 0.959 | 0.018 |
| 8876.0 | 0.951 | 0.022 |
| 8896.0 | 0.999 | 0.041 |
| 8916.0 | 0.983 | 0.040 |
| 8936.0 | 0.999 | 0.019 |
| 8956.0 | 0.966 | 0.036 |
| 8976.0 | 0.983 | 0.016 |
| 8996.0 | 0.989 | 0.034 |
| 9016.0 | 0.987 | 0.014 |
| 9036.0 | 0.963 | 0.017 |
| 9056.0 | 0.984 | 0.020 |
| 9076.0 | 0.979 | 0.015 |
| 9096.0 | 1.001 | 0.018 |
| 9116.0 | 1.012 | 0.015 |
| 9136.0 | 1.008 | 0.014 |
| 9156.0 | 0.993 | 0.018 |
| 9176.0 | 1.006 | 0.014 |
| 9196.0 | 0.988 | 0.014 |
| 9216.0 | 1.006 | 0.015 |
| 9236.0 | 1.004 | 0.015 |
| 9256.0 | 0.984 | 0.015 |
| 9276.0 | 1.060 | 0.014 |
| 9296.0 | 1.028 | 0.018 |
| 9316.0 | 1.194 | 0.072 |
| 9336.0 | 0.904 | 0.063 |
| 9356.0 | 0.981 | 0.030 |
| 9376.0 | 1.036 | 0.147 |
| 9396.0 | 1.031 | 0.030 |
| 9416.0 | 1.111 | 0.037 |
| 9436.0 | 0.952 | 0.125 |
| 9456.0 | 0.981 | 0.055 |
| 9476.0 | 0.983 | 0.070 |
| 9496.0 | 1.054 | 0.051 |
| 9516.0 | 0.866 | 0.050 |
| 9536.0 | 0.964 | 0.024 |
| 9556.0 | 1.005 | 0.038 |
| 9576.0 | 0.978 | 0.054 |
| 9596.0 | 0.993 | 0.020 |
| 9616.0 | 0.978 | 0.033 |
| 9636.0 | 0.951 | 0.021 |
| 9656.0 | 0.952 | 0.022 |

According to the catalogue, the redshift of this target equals 1.915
